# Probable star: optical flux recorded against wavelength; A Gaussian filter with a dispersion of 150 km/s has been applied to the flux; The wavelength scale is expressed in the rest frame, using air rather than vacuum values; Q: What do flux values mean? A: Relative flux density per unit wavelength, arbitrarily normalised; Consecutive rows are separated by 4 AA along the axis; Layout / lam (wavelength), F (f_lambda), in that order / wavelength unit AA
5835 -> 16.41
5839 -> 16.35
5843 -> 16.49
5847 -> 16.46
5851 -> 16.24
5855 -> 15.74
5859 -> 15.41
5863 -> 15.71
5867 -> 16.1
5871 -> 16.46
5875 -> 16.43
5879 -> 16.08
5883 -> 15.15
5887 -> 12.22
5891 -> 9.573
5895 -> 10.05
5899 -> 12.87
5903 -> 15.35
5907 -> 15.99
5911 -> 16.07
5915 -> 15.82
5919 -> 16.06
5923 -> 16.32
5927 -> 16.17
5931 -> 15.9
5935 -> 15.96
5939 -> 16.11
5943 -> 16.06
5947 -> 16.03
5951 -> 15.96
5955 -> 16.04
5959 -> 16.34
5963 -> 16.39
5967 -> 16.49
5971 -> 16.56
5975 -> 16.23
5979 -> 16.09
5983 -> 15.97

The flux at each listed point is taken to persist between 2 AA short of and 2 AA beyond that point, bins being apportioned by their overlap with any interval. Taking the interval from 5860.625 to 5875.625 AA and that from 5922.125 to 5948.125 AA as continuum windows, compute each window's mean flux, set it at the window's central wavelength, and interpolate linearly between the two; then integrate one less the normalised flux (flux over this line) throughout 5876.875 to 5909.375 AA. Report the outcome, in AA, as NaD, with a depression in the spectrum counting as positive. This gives 5.4 AA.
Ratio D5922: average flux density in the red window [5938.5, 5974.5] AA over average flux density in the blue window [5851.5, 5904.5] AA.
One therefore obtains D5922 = 1.1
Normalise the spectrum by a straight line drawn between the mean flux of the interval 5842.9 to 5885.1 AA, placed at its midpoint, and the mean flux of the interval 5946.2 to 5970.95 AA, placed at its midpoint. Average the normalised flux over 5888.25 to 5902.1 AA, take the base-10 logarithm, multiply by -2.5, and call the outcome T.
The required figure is 0.39 mag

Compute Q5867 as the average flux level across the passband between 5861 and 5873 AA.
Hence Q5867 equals 16.1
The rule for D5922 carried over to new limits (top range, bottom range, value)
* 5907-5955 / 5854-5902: 1.12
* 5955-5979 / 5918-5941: 1.02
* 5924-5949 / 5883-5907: 1.27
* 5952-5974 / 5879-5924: 1.15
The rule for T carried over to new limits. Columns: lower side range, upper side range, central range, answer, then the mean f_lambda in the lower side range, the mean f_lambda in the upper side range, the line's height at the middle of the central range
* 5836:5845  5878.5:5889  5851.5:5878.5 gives -0.06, 16.4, 14.3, 15.2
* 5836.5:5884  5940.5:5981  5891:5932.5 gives 0.10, 16.1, 16.2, 16.1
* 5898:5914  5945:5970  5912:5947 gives -0.02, 15.3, 16.2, 15.7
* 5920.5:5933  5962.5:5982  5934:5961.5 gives 0.01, 16.1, 16.3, 16.2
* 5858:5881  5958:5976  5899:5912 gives 0.06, 16.1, 16.4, 16.2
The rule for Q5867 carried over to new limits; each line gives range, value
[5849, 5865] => 15.8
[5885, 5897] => 10.6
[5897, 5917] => 15.2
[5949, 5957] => 16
